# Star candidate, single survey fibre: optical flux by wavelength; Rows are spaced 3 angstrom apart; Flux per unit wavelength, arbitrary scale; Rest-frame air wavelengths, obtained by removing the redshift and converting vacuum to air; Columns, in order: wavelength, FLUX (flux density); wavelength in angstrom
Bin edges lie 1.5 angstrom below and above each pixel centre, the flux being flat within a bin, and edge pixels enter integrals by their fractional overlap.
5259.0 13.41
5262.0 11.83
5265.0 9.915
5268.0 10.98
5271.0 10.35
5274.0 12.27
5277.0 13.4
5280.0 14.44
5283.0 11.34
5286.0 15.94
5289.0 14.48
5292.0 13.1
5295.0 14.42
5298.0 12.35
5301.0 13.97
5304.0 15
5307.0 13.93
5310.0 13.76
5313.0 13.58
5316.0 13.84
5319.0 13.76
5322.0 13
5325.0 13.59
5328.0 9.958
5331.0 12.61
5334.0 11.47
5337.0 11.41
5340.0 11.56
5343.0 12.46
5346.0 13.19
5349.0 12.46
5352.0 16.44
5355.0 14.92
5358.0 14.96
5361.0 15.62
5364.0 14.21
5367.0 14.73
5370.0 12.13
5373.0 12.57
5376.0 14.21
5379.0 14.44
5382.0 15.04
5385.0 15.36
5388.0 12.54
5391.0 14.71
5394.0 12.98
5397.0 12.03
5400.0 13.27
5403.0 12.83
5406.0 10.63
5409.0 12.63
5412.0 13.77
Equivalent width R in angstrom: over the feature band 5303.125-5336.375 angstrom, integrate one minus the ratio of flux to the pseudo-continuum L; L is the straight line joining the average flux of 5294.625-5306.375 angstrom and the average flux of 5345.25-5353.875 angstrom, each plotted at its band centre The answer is 2.2 angstrom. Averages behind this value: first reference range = 13.9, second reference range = 14.1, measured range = 13.1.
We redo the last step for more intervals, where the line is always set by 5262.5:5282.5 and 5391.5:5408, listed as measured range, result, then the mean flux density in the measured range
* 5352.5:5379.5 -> -4.3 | 14.3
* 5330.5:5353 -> -0.8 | 12.6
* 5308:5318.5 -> -1.5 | 13.7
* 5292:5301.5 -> -1.2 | 13.5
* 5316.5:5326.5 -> -1.1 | 13.5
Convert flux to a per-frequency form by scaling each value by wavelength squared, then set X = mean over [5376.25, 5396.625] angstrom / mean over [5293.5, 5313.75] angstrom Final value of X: 1.0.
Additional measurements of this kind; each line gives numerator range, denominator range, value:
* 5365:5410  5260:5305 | 1.08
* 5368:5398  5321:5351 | 1.14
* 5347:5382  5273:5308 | 1.07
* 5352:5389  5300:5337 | 1.11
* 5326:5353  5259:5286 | 1.04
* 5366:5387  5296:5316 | 1.04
